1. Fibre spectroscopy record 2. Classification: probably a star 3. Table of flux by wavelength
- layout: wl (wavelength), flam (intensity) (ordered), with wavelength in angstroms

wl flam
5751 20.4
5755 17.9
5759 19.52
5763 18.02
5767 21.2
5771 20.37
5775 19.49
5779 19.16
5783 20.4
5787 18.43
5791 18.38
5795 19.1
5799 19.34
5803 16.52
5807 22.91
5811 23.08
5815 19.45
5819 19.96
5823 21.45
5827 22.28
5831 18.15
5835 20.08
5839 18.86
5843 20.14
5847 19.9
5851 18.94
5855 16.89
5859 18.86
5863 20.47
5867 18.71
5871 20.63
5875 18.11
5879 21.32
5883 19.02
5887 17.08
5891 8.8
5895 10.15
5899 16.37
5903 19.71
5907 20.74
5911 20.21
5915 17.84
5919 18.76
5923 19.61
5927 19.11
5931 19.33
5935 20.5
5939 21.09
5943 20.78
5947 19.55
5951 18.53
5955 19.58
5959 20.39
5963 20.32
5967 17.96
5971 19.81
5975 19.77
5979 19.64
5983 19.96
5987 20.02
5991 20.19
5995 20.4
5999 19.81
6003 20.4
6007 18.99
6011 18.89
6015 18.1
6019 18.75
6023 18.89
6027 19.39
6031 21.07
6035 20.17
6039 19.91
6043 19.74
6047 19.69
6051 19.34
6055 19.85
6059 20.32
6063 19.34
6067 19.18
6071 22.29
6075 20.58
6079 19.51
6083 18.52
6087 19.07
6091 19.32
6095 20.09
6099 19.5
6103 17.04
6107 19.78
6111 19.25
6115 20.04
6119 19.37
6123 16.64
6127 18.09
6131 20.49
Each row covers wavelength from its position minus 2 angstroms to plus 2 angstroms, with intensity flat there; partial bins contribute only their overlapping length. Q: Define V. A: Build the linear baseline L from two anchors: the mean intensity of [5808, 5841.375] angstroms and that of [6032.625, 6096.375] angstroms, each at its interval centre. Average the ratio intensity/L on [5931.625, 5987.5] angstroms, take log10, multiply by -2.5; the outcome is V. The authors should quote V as 0.01 mag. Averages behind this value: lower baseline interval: 20.5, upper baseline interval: 19.8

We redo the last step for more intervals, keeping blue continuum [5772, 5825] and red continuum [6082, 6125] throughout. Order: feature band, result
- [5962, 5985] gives -0.01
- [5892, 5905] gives 0.29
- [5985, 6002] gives -0.05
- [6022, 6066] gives -0.04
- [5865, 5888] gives 0.02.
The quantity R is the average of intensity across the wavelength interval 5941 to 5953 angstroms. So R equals 19.6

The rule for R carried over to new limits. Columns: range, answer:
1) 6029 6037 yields 20.6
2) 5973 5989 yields 19.8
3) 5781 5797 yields 19.1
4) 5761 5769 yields 19.6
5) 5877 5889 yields 19.1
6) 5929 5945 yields 20.4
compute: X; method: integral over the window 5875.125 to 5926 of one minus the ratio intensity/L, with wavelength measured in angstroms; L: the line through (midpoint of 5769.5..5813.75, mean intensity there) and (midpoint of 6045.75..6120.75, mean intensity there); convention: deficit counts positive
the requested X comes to 5.6 angstroms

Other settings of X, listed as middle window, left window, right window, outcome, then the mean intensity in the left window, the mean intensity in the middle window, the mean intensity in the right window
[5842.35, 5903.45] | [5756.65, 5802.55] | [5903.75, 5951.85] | 5.70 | 19.3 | 17.7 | 19.7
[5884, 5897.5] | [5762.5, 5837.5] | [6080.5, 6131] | 4.77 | 19.9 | 12.7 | 19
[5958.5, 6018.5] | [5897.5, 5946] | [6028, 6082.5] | 0.53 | 19.5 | 19.6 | 20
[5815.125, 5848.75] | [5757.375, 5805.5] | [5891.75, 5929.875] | -2.56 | 19.2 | 20.1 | 17.8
